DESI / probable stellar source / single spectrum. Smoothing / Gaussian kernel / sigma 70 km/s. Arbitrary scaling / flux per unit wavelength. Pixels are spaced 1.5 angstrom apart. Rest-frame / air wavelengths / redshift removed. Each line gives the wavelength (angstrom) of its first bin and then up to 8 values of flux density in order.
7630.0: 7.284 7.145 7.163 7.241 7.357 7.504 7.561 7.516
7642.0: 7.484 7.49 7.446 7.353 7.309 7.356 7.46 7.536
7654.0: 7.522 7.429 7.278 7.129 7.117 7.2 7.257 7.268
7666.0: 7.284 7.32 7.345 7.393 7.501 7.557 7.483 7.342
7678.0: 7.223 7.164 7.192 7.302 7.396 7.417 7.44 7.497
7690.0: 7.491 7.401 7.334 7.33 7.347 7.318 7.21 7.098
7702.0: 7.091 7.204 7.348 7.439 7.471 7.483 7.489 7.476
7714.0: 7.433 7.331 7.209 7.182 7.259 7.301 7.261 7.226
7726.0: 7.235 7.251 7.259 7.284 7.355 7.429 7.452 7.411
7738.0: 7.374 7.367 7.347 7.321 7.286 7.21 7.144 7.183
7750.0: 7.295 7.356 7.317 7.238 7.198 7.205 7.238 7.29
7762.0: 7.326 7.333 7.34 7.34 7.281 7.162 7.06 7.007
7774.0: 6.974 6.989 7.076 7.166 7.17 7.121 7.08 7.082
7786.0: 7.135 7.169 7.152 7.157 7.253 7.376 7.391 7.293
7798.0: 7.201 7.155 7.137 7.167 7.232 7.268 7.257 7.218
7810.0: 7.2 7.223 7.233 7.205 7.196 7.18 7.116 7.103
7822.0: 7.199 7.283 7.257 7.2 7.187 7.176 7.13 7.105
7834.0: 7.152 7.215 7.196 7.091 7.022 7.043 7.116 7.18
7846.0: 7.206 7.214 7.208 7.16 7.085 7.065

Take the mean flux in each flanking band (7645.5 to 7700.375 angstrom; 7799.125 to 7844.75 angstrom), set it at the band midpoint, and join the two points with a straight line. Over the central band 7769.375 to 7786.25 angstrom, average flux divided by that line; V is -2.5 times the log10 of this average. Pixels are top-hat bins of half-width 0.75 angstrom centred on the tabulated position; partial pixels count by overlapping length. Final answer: 0.02 mag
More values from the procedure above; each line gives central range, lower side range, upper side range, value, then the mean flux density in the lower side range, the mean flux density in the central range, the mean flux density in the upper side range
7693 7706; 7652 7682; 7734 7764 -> 0.01 mag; 7.33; 7.25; 7.3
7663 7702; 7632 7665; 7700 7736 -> 0.00 mag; 7.36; 7.34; 7.32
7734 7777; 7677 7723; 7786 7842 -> 0.00 mag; 7.33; 7.25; 7.19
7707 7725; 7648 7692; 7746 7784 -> -0.01 mag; 7.35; 7.35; 7.19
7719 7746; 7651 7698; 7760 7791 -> -0.01 mag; 7.35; 7.31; 7.16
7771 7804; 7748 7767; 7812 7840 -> 0.01 mag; 7.28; 7.15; 7.18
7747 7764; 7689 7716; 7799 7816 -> 0.00 mag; 7.35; 7.26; 7.21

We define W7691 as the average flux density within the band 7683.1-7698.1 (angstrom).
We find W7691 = 7.4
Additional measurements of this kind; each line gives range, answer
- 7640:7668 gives 7.35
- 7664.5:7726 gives 7.34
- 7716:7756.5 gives 7.29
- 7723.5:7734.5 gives 7.29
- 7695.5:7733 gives 7.3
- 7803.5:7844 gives 7.18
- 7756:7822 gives 7.19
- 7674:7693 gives 7.36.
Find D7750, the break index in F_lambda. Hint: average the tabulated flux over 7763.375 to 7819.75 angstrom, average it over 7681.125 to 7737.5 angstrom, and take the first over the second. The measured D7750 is 1.0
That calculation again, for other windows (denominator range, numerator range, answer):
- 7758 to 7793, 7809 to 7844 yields 1.00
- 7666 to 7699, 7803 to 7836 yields 0.98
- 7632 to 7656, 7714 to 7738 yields 0.98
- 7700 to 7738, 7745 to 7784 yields 0.98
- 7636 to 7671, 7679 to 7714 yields 1.00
